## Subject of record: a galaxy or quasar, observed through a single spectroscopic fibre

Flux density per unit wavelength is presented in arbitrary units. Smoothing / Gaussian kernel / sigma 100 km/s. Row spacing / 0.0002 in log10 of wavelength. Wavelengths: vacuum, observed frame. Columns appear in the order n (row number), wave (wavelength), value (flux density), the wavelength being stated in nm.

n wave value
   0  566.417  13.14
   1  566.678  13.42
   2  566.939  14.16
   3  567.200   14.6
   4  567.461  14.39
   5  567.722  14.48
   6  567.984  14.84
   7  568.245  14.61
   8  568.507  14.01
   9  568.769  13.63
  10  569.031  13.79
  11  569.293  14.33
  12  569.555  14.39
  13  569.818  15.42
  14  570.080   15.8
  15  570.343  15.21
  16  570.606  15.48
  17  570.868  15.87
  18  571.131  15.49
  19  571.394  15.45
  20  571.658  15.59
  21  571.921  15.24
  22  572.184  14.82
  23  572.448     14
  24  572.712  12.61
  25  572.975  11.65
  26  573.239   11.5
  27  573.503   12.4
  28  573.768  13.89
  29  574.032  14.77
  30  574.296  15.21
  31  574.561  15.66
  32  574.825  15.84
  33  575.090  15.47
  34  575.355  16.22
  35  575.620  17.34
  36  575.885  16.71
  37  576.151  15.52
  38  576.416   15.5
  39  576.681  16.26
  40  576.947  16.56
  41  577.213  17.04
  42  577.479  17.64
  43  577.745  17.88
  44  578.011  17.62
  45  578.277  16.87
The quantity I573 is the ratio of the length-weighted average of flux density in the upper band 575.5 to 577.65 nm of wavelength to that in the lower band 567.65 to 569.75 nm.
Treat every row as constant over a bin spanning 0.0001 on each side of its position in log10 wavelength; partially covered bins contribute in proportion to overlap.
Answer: 1.2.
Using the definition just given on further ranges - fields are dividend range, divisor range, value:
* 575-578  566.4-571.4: 1.13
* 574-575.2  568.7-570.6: 1.05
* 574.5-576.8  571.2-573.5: 1.16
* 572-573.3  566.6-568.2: 0.91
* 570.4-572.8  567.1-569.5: 1.05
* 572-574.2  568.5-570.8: 0.90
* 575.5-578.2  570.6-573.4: 1.18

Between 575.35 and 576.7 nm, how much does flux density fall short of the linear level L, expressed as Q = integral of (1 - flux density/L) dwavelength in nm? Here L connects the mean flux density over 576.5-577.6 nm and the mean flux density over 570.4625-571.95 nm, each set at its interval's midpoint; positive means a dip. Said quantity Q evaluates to 0.03 nm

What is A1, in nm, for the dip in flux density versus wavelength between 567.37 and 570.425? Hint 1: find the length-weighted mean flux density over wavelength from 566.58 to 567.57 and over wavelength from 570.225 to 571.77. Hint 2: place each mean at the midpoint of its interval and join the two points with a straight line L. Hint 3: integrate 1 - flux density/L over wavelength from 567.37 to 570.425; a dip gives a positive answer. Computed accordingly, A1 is 0.05 nm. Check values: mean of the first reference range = 14.2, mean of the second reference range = 15.5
